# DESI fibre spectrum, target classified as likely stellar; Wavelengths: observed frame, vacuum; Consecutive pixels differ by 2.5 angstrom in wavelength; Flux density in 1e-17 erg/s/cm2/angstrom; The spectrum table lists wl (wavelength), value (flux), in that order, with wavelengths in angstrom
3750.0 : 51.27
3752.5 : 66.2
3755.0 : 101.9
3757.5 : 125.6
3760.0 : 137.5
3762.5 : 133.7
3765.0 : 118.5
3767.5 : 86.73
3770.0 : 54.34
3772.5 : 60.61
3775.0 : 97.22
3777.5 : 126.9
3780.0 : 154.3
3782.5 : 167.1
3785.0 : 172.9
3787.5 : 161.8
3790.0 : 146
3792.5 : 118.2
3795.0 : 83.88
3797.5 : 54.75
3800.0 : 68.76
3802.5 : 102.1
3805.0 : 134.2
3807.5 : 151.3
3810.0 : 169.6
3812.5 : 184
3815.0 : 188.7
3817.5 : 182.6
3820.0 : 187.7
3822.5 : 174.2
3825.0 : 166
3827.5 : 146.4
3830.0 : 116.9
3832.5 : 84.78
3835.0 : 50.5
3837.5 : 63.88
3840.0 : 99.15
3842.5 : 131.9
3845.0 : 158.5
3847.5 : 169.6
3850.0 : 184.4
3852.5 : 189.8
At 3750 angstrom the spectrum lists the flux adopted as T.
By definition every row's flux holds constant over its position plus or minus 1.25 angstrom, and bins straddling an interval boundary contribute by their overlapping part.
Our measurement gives 51.27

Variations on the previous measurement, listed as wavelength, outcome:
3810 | 169.6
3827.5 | 146.4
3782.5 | 167.1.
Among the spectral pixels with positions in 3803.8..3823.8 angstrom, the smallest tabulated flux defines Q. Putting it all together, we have 134.2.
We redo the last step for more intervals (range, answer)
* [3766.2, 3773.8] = 54.34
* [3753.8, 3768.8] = 86.73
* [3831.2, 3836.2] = 50.5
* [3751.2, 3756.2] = 66.2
